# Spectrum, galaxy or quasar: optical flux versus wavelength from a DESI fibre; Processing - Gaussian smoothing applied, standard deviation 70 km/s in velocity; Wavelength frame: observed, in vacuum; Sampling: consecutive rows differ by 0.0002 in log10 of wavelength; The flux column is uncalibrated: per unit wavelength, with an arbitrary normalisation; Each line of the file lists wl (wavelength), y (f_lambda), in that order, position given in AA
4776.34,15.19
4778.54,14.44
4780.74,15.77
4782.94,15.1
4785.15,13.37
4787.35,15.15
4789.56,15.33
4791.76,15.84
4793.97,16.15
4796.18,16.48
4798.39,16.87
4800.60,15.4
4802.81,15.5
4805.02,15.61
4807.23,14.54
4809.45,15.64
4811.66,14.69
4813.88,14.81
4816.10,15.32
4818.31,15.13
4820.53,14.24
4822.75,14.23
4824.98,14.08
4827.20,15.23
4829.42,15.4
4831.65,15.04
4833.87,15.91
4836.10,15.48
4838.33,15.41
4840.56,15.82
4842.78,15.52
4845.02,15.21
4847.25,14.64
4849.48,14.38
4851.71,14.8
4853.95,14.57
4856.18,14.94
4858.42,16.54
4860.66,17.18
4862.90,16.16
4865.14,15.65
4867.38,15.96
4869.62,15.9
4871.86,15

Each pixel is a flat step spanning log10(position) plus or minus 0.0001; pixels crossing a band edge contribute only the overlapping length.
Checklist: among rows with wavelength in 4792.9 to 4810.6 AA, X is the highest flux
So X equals 16.87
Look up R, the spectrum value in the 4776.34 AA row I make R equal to 15.19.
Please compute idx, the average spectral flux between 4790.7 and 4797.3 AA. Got 16.1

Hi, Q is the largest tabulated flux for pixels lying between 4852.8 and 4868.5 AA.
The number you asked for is 17.18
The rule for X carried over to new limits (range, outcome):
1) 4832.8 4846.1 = 15.91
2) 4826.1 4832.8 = 15.4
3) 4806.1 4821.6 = 15.64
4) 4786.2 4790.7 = 15.33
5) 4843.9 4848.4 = 15.21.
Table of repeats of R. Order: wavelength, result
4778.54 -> 14.44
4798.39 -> 16.87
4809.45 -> 15.64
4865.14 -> 15.65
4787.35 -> 15.15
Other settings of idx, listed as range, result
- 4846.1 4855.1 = 14.6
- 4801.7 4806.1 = 15.6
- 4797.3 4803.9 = 15.9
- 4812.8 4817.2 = 15.1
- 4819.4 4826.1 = 14.2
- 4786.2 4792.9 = 15.4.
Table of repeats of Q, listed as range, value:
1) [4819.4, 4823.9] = 14.24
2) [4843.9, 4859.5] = 16.54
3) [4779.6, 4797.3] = 16.48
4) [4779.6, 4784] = 15.77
